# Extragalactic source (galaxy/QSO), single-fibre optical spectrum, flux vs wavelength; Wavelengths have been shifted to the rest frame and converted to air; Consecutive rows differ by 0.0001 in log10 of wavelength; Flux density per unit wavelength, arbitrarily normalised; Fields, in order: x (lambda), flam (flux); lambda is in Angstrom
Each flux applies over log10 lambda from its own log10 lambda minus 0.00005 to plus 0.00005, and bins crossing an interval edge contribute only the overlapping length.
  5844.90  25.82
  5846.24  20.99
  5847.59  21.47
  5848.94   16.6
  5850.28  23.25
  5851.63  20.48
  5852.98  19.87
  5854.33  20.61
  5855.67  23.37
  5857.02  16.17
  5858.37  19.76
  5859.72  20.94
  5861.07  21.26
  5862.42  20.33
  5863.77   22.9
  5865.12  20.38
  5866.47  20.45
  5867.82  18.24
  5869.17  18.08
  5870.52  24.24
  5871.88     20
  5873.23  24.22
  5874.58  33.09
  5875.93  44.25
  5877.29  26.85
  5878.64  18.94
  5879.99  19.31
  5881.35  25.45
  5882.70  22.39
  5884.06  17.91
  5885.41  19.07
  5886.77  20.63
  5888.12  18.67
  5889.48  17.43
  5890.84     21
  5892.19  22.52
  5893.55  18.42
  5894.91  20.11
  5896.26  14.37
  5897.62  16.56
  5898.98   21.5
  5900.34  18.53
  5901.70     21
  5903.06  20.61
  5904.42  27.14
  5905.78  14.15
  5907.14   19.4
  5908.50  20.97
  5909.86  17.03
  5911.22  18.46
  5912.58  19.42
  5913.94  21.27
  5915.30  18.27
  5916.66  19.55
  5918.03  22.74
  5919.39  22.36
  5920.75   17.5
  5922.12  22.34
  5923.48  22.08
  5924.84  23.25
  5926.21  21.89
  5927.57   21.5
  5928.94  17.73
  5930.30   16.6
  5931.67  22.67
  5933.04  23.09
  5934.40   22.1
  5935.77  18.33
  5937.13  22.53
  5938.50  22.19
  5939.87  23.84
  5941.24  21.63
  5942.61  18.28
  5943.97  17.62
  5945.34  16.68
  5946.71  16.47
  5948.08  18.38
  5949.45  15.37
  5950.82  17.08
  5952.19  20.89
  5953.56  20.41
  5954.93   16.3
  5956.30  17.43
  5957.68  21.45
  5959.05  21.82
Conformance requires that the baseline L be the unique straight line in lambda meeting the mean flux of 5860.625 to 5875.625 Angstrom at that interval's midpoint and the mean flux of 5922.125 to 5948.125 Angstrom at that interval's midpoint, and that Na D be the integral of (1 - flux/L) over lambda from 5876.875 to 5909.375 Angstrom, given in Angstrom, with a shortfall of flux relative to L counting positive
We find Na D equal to 2.7 Angstrom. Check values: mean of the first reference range 22.7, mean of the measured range 20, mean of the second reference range 20.5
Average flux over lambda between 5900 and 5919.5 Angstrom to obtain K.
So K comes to 20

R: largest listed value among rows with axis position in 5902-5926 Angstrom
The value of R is 27.14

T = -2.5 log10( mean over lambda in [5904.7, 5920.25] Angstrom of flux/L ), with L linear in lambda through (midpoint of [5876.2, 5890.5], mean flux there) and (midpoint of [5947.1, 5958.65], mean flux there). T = 0.03 mag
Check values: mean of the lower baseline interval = 21.3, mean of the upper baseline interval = 18.4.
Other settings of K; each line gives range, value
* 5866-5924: 21.1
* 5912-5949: 20.4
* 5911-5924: 20.5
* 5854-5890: 22.1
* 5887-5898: 18.8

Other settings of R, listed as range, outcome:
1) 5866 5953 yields 44.25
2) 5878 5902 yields 25.45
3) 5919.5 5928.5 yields 23.25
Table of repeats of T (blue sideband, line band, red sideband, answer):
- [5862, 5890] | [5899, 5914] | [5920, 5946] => 0.09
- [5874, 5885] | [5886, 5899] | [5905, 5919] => 0.22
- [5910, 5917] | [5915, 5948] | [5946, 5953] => -0.11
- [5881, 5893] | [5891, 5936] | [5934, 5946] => 0.01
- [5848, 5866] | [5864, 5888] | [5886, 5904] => -0.16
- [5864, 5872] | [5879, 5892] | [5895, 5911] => -0.02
